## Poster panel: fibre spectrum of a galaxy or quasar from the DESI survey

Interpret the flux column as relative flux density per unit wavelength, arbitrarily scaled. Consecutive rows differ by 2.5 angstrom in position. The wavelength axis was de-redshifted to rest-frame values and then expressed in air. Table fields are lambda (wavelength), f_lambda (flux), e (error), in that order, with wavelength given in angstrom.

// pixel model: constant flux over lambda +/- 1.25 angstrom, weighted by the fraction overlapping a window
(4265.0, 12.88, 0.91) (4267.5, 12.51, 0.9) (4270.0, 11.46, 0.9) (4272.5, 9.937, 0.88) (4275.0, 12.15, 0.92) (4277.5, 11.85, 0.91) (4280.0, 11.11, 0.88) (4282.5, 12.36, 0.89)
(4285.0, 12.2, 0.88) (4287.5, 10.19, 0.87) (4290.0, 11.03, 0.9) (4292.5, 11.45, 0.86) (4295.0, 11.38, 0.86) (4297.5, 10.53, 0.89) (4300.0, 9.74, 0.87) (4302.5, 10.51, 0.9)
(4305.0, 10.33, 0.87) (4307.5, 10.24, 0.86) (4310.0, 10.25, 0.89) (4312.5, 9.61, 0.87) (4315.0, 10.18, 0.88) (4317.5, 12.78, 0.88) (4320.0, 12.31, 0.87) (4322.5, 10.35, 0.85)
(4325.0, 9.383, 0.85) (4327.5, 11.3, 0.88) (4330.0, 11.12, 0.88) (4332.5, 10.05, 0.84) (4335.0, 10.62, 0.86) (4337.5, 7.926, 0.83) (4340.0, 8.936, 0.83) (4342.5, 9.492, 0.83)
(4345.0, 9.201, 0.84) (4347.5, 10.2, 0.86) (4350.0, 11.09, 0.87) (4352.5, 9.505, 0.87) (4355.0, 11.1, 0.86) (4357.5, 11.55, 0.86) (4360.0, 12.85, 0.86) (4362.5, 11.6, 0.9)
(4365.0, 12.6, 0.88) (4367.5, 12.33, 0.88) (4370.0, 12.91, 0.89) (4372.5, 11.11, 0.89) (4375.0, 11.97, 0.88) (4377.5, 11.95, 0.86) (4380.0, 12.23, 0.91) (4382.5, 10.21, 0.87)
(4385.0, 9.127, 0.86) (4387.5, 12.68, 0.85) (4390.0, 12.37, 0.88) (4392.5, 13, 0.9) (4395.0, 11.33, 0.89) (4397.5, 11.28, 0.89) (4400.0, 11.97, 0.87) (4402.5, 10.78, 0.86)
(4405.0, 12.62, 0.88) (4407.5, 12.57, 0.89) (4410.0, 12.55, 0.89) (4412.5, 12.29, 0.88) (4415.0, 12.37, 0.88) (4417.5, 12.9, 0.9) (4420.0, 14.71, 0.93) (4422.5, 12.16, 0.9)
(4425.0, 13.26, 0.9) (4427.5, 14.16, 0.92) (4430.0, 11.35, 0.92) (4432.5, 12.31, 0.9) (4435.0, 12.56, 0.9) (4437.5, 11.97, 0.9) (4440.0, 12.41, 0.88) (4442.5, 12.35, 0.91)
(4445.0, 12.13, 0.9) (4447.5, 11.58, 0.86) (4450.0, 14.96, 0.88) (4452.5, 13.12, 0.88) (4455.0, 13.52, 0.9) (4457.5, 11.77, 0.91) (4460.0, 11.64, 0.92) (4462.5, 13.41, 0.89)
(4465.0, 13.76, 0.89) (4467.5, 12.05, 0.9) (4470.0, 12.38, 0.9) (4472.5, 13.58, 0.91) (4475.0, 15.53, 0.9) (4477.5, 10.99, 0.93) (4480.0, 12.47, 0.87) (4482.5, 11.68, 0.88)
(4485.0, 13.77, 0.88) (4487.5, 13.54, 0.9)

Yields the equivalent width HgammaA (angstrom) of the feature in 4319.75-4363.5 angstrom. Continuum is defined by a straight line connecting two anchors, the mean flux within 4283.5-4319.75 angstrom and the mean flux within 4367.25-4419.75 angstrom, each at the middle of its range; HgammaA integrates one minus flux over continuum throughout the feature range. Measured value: 3.4 angstrom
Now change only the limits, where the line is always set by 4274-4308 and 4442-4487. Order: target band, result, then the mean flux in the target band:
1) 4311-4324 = 0.4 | 11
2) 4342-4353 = 1.6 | 9.95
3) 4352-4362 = 0.3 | 11.4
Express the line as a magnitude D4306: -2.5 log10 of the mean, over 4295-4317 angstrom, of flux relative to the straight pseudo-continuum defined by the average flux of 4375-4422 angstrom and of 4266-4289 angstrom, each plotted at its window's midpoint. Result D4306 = 0.13 mag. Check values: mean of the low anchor 11.5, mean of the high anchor 12.1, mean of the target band 10.3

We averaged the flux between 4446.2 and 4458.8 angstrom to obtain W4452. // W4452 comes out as 13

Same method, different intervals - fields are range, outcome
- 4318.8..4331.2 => 10.9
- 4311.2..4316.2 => 9.9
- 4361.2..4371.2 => 12.4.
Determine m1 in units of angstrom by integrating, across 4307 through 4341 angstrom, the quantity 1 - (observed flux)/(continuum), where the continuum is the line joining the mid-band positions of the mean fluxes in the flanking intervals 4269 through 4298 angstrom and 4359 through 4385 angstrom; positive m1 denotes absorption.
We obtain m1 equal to 3.5 angstrom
